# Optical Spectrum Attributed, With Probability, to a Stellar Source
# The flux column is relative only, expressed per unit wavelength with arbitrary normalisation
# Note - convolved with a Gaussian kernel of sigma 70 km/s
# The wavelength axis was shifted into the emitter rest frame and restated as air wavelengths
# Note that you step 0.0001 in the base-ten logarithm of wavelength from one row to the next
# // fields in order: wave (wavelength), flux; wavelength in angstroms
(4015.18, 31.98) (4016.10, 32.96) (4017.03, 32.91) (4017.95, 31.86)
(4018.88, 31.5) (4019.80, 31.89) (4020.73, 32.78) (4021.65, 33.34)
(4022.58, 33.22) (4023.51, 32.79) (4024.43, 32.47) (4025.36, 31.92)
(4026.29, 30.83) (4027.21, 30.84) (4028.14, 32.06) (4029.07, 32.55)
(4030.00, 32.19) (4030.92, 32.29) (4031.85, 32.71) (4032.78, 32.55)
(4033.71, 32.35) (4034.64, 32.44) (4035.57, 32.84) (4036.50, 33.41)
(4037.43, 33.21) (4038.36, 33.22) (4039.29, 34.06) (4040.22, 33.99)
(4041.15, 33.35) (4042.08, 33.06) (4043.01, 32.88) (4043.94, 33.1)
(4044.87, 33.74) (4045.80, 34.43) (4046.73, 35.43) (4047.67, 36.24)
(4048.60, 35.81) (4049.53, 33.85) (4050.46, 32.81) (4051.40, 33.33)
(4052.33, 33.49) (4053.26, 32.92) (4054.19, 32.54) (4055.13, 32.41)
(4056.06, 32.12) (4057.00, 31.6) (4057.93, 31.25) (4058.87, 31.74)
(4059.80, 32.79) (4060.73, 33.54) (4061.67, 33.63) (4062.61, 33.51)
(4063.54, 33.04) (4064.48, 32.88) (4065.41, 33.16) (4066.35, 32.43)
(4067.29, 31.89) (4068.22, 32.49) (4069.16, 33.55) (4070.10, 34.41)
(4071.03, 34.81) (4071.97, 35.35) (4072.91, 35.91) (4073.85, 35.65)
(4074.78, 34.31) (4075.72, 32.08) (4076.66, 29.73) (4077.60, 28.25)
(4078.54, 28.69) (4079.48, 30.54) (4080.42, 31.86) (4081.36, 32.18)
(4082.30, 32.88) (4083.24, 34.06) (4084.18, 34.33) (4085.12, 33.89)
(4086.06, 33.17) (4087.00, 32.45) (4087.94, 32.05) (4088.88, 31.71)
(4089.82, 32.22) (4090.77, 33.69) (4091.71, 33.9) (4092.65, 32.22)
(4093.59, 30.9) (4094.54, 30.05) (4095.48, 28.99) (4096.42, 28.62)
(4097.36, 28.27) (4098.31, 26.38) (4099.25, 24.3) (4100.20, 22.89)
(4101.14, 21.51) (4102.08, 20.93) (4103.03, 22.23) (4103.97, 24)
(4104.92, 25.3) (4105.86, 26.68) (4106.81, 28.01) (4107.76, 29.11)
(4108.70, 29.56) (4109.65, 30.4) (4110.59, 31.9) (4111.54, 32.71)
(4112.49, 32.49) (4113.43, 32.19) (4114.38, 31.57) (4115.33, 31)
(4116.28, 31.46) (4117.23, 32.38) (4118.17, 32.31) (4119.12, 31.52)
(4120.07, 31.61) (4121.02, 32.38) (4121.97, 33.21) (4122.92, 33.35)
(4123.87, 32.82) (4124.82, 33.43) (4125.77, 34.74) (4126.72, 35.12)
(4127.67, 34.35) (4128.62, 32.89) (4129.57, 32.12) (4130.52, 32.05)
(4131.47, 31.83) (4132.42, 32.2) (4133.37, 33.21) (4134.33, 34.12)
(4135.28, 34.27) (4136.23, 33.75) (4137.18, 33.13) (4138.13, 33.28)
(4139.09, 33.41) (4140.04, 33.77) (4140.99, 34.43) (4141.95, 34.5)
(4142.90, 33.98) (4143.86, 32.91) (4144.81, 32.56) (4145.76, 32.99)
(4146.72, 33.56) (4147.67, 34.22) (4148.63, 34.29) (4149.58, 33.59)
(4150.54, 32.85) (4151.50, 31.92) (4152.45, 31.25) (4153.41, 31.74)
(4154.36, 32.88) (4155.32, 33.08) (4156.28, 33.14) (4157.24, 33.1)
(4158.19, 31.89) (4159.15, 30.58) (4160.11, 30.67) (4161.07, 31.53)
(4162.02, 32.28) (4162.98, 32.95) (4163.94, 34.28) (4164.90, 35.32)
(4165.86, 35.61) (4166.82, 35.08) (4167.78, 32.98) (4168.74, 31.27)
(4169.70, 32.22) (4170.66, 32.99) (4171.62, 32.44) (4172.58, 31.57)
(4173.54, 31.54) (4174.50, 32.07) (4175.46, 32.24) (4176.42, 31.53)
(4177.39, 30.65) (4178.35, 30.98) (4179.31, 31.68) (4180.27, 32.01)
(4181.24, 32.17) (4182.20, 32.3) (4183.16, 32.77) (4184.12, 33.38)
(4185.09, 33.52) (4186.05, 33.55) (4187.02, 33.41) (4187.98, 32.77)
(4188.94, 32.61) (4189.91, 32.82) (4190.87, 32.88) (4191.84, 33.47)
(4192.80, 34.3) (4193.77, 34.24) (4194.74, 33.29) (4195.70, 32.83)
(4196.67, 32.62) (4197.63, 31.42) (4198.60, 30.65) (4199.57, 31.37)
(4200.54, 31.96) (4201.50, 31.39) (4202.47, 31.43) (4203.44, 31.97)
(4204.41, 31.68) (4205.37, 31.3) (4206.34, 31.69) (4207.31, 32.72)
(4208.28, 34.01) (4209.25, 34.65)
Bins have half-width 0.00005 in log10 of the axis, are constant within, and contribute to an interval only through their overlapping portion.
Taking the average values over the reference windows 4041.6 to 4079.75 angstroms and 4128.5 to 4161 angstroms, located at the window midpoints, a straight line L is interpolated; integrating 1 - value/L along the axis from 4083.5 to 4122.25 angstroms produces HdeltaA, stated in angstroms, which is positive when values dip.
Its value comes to 3.7 angstroms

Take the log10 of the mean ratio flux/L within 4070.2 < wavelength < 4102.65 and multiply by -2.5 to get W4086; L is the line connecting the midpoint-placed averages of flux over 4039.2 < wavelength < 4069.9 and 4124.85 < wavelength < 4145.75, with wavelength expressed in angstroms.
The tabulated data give 0.08 mag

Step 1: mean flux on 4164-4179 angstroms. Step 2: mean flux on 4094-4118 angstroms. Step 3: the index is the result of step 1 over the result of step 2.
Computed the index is 1.2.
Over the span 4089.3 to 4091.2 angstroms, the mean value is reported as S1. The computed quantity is 32.8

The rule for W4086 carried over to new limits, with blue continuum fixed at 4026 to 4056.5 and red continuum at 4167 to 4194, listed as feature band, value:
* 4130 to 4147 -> -0.02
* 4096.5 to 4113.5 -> 0.21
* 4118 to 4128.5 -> -0.01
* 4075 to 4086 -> 0.04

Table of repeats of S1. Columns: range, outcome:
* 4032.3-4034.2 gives 32.4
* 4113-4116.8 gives 31.5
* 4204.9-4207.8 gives 31.9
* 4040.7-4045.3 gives 33.2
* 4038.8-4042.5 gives 33.6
